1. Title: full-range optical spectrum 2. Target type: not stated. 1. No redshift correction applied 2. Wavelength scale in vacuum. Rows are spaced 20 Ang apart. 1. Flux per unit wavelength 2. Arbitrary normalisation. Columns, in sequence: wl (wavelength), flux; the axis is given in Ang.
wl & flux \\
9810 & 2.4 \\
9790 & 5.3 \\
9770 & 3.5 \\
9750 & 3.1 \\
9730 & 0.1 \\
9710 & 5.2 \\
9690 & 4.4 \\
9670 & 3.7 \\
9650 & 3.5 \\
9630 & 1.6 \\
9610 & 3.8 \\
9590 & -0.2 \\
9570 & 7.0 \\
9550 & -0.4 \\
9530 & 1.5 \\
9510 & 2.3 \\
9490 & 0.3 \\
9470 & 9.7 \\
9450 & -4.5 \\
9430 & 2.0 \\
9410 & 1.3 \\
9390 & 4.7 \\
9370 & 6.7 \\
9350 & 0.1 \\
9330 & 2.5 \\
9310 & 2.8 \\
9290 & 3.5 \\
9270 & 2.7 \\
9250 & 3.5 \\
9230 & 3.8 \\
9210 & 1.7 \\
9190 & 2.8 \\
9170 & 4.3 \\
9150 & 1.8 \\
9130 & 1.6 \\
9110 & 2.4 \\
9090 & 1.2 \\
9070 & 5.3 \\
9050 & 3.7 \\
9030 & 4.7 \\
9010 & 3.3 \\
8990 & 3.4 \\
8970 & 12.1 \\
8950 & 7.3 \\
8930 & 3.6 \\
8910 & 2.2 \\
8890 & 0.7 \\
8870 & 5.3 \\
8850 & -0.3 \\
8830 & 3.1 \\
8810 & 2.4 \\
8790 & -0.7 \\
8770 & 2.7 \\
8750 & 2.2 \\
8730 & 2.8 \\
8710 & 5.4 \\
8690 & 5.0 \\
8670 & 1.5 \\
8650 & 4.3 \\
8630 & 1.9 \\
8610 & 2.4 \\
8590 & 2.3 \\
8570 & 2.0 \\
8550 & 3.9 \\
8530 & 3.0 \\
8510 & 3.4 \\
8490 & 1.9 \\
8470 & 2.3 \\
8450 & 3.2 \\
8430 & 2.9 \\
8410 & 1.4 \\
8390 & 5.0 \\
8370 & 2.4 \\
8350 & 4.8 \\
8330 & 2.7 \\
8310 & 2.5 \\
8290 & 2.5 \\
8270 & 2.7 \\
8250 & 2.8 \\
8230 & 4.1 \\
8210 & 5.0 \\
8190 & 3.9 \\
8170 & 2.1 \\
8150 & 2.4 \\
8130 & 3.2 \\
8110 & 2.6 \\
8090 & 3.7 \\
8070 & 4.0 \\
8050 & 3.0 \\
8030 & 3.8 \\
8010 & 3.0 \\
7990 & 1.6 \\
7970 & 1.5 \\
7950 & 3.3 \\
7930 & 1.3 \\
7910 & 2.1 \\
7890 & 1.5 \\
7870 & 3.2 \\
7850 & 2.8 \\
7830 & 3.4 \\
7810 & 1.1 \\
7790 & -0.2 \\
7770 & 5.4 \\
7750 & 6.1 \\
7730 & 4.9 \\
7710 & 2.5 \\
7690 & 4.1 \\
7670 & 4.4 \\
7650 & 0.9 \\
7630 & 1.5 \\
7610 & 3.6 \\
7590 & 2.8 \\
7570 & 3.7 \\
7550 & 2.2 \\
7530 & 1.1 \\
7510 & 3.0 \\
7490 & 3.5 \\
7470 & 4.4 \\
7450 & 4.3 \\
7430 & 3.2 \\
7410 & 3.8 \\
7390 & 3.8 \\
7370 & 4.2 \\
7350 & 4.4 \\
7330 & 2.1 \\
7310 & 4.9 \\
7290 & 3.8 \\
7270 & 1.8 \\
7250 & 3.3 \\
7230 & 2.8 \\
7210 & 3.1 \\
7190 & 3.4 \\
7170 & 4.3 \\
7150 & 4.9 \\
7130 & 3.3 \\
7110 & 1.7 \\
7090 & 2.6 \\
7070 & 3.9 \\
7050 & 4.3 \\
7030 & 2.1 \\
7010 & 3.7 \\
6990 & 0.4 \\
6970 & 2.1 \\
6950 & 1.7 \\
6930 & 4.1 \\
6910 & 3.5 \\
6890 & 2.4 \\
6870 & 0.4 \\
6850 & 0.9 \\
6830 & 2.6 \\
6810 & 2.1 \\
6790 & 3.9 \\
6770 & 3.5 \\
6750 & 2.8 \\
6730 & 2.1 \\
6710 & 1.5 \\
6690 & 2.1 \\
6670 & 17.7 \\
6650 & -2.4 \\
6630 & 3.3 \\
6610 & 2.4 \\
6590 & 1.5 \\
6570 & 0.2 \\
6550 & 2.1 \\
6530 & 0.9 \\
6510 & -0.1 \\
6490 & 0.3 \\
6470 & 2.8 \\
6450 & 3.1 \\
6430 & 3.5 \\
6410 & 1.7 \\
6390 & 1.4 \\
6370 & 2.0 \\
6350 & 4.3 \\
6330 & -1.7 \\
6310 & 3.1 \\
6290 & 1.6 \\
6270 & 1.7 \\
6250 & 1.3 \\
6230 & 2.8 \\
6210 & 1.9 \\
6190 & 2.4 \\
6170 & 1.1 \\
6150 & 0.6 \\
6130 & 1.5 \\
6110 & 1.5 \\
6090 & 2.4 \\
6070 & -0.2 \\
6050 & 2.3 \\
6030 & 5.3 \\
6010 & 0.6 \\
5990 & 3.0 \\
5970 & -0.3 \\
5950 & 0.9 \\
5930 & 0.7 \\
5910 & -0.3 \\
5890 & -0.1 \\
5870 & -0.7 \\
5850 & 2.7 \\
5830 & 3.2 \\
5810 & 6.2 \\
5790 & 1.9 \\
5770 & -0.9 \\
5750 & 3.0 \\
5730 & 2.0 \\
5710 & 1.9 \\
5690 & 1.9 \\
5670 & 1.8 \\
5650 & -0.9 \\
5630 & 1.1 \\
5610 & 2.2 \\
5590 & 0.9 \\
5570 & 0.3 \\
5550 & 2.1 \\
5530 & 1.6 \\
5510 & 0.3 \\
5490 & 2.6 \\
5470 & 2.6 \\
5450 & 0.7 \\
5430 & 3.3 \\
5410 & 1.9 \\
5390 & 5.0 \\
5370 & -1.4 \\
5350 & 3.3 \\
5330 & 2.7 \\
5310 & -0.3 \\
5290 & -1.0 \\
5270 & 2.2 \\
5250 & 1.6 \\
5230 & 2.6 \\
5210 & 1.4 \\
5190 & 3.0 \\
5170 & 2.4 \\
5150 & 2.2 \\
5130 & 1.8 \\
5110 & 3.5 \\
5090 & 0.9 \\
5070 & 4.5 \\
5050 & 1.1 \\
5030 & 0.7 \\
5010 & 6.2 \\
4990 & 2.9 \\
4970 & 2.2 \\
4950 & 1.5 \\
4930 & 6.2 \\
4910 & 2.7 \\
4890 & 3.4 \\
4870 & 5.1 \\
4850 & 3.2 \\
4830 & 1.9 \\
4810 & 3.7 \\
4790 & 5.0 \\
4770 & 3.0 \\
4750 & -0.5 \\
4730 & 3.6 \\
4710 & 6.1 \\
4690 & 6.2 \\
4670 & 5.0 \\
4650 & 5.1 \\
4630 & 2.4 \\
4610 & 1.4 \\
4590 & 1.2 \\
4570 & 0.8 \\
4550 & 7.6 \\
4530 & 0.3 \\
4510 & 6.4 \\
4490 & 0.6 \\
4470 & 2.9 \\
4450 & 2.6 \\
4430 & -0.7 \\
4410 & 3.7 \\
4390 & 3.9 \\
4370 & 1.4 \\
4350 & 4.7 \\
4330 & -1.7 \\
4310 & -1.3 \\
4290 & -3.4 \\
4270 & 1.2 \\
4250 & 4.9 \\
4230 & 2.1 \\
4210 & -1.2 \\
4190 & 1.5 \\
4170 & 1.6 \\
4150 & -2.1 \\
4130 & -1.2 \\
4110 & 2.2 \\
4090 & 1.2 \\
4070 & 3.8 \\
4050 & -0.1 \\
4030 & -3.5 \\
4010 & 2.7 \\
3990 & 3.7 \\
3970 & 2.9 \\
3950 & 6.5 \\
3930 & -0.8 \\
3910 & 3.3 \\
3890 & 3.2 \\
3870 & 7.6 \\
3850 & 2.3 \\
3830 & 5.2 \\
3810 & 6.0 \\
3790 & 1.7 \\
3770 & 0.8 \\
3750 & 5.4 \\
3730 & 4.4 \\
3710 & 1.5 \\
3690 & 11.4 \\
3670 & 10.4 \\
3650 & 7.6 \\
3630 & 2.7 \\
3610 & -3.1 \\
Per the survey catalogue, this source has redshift 0.79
